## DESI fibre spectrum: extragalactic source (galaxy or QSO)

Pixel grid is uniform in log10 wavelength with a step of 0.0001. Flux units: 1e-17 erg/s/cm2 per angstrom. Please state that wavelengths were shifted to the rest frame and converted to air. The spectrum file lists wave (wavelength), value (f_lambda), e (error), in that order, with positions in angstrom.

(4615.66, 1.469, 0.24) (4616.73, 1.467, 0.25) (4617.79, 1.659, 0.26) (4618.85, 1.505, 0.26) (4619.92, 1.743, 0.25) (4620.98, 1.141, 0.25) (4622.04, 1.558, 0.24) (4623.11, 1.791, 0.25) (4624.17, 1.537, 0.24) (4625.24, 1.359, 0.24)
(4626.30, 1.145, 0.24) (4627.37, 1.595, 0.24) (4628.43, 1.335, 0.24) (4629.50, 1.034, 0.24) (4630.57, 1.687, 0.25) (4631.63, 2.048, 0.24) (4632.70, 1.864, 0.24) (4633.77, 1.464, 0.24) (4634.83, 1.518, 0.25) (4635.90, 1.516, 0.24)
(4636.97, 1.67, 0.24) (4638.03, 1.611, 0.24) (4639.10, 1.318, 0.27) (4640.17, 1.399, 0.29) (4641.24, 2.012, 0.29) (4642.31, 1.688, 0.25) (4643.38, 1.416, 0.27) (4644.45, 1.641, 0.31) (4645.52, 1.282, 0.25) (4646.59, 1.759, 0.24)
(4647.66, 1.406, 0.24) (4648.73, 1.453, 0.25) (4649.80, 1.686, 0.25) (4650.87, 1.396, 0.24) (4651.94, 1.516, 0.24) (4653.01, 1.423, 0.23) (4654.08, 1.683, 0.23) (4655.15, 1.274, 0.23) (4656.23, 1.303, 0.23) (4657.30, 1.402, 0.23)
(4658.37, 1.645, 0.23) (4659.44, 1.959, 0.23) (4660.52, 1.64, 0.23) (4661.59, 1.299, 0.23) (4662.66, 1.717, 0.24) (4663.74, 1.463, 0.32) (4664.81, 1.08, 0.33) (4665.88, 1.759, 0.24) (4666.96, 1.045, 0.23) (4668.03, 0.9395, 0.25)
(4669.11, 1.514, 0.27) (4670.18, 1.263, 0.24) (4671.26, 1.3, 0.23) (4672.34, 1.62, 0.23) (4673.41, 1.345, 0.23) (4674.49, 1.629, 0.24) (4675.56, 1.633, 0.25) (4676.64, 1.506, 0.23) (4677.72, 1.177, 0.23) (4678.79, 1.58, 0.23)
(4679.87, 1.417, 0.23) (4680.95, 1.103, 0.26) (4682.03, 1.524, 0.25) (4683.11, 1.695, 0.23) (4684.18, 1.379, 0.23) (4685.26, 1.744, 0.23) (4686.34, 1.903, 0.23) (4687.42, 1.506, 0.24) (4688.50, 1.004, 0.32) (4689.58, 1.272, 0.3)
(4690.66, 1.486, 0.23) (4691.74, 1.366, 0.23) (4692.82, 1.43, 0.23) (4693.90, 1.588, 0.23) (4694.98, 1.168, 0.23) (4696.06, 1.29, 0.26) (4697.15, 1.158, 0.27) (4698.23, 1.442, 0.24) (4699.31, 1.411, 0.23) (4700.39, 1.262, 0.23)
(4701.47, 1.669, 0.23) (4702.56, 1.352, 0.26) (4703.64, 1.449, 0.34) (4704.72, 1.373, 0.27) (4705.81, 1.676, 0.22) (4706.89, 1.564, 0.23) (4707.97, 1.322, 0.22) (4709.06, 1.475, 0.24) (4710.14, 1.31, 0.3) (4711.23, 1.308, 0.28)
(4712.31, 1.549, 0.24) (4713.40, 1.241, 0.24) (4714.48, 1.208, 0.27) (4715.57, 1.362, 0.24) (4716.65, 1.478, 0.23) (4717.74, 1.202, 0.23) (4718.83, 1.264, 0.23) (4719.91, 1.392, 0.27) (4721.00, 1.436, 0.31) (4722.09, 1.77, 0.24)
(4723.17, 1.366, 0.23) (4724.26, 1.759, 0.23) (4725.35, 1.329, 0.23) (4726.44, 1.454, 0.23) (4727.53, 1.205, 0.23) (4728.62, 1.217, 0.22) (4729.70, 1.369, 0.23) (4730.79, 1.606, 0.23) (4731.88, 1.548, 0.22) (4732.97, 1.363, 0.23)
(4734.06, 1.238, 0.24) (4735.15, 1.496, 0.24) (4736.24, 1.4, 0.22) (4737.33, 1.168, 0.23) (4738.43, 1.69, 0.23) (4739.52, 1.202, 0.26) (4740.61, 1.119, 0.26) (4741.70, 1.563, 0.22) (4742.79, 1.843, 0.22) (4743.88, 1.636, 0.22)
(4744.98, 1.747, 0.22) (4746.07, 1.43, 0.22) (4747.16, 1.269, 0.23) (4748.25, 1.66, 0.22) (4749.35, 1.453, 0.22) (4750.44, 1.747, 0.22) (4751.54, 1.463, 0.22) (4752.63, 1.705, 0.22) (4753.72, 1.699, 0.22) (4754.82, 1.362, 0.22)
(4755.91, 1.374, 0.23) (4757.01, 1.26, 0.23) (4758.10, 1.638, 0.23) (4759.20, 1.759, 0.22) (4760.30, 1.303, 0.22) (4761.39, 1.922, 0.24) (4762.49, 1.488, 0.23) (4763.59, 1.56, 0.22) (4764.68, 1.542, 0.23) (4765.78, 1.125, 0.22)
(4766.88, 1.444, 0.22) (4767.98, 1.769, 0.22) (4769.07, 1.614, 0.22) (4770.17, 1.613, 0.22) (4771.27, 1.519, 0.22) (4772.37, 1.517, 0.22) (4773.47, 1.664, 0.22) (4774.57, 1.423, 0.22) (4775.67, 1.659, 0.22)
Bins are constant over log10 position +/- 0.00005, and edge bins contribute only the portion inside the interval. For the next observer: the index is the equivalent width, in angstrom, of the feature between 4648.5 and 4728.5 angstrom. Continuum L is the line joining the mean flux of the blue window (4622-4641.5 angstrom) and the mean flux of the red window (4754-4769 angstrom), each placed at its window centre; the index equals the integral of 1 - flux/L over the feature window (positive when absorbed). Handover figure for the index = 5.2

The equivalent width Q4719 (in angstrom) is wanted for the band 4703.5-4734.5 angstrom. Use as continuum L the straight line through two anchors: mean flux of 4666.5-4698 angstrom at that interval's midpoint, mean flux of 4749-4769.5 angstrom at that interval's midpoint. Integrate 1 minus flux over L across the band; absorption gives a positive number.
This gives 1.2 angstrom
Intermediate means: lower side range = 1.4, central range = 1.41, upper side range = 1.54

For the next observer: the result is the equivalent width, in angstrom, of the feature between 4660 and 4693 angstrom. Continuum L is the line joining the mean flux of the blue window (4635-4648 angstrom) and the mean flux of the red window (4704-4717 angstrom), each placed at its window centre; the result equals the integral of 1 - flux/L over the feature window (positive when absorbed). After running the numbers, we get 1.1 angstrom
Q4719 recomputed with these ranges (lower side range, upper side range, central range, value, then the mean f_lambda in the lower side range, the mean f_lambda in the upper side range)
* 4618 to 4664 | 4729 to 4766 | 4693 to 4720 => 2.31 angstrom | 1.53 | 1.49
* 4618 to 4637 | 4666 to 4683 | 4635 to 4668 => -1.11 angstrom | 1.53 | 1.39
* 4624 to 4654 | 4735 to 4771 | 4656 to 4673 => 1.02 angstrom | 1.53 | 1.52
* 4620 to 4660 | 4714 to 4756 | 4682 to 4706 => 0.81 angstrom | 1.53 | 1.45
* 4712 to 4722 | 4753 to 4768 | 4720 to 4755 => -1.14 angstrom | 1.36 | 1.51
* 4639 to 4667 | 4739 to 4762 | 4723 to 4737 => 1.10 angstrom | 1.52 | 1.53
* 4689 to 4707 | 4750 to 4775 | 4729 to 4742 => 0.82 angstrom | 1.4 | 1.54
